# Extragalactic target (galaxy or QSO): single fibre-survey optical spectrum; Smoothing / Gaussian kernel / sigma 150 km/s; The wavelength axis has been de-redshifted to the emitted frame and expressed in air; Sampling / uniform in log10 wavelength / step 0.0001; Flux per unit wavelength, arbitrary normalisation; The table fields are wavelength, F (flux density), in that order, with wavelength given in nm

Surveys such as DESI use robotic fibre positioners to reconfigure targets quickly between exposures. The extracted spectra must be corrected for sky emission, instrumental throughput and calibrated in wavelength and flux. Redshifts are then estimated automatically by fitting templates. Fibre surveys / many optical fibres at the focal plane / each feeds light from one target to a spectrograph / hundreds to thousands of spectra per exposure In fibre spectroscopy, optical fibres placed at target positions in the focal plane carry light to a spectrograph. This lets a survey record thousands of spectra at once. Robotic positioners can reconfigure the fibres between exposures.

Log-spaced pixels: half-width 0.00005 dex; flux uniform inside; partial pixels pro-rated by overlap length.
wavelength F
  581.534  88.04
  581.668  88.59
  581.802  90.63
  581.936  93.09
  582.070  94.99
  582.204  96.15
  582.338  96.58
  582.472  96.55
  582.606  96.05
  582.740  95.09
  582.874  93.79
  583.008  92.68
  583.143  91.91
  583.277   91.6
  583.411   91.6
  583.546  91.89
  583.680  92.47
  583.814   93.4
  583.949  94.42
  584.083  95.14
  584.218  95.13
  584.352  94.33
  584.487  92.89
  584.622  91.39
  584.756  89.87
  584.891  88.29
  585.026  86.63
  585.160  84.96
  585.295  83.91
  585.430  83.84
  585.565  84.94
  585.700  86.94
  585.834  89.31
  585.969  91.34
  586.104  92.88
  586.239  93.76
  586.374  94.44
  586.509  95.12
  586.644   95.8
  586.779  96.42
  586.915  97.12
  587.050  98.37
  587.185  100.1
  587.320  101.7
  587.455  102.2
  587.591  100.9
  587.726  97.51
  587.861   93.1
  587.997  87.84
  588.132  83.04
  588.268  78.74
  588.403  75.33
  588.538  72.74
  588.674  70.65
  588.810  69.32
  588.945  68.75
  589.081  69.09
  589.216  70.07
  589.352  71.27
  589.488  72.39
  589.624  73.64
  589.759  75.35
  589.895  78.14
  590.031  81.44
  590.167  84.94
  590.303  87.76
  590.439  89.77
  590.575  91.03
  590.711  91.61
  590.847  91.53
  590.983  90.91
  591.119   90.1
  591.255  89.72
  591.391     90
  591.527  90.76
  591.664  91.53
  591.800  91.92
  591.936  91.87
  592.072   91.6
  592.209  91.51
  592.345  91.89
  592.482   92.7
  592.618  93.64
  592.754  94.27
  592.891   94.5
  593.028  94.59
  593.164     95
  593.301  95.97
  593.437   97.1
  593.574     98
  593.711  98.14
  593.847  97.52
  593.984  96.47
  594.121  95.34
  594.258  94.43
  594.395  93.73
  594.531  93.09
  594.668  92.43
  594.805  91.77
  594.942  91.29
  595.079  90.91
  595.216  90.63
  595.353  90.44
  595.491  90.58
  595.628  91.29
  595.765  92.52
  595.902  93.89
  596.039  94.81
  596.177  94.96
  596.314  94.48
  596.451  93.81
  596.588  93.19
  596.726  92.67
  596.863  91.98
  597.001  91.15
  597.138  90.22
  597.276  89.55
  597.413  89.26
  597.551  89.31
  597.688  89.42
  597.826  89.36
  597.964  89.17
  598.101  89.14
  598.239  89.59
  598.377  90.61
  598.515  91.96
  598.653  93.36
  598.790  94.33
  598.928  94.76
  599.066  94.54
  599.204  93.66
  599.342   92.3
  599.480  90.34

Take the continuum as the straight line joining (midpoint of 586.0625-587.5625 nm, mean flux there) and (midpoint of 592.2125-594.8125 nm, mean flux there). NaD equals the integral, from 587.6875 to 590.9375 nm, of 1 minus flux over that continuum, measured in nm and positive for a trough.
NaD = 0.55 nm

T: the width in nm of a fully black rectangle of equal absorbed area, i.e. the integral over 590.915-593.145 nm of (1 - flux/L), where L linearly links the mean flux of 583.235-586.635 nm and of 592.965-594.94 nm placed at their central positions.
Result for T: 0.05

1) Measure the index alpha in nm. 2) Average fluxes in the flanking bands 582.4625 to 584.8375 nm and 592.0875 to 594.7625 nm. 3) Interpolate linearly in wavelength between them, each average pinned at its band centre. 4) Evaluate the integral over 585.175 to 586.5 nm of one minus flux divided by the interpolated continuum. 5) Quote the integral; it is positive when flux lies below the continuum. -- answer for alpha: 0.06 nm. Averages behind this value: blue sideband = 93.2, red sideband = 94.7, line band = 89.1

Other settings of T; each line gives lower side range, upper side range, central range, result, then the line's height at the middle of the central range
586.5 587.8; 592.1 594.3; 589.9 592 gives 0.153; 96.3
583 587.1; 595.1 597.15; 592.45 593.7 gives -0.041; 92.2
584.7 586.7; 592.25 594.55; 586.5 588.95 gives 0.050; 90.9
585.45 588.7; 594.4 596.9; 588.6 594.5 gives 0.265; 91.8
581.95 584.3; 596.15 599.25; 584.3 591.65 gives 0.503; 93.3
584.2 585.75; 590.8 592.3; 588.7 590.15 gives 0.272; 90.2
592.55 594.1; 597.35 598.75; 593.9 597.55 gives 0.022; 93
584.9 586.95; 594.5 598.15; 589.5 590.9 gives 0.106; 90.8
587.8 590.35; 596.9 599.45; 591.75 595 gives -0.408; 83.7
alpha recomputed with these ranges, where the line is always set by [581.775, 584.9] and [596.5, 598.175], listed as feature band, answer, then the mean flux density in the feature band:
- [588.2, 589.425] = 0.27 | 71.8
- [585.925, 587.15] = -0.03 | 95.2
